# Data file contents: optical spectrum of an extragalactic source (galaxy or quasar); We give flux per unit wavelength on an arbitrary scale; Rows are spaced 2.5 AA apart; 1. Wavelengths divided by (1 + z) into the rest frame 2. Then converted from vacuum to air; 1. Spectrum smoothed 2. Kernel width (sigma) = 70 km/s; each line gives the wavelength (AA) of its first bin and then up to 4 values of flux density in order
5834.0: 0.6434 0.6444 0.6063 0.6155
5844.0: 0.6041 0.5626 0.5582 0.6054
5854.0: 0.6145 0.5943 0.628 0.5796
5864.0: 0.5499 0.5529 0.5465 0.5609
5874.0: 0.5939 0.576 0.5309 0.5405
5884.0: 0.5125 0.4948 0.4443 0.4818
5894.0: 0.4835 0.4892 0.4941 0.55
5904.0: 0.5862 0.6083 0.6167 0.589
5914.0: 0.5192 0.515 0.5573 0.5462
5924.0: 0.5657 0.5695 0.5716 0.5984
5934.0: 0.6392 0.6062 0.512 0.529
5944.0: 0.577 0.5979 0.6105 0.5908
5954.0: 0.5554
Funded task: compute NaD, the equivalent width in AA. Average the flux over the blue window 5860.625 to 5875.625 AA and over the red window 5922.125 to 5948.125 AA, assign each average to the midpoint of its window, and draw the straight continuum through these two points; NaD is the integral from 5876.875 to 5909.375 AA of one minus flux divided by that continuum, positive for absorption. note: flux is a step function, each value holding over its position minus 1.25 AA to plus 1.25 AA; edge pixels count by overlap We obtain 2.52 AA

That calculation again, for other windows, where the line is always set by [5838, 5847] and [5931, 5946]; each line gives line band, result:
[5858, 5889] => 2.2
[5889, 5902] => 2.1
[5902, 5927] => 0.7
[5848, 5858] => 0.0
